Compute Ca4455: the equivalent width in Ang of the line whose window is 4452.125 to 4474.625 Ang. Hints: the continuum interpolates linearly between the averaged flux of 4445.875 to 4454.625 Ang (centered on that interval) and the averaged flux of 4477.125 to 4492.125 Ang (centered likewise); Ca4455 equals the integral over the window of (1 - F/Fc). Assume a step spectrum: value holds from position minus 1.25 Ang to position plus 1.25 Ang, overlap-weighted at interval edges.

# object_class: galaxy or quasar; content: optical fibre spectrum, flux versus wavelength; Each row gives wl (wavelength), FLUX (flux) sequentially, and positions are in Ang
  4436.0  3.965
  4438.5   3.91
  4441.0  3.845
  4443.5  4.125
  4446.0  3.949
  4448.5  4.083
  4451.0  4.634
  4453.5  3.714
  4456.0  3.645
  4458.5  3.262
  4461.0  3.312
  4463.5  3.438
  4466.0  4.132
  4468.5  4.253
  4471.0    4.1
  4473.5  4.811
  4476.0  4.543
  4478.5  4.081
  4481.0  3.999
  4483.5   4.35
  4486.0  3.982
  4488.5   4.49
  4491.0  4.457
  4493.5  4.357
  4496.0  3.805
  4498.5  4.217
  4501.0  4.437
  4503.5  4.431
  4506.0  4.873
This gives 1.7 Ang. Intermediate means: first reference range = 4.12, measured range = 3.85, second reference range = 4.23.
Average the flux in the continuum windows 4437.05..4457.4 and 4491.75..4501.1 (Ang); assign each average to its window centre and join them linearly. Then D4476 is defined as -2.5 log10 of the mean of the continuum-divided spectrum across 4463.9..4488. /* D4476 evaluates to -0.03 mag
